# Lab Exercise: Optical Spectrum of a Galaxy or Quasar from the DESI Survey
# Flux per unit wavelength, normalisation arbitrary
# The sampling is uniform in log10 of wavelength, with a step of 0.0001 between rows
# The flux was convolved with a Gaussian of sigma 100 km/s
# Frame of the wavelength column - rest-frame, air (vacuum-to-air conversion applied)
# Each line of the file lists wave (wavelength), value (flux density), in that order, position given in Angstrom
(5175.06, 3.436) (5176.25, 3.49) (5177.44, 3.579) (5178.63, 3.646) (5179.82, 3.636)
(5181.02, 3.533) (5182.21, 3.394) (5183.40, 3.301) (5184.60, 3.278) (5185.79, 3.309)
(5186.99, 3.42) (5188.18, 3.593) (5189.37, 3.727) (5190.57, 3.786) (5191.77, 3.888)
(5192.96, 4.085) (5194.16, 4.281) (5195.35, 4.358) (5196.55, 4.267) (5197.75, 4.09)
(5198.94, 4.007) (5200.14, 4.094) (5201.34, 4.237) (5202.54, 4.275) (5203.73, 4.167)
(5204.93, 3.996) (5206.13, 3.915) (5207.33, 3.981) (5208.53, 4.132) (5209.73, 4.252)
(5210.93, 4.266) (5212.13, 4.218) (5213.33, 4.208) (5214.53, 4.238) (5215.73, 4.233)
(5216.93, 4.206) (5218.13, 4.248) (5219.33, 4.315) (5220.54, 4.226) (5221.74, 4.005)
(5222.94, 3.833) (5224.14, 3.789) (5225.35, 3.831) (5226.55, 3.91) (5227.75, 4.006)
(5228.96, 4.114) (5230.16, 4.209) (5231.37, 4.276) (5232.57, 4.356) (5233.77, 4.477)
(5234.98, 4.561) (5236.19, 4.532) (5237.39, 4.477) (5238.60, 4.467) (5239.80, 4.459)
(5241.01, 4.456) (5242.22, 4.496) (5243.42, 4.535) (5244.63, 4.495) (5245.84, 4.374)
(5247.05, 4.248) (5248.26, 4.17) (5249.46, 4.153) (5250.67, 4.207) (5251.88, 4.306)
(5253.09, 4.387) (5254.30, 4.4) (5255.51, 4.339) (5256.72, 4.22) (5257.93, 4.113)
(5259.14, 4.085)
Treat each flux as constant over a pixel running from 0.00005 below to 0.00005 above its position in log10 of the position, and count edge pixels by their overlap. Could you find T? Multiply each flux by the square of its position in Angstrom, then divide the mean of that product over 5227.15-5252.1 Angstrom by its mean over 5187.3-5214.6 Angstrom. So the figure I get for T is 1.08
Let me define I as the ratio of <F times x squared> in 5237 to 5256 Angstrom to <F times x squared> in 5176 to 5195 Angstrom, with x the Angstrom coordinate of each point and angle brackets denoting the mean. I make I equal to 1.23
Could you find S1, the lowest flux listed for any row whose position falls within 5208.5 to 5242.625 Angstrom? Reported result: 3.789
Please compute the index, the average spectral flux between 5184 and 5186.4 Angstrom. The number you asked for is 3.29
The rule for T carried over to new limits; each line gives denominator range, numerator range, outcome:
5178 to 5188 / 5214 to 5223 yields 1.23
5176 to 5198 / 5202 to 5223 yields 1.13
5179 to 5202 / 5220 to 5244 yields 1.14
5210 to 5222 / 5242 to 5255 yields 1.04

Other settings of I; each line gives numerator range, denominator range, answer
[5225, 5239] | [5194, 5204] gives 1.03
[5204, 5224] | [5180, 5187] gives 1.24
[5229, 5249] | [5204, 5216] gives 1.08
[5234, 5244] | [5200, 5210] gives 1.11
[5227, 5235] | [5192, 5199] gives 1.03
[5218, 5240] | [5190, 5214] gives 1.03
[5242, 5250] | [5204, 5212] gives 1.08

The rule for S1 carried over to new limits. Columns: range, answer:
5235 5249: 4.17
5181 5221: 3.278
